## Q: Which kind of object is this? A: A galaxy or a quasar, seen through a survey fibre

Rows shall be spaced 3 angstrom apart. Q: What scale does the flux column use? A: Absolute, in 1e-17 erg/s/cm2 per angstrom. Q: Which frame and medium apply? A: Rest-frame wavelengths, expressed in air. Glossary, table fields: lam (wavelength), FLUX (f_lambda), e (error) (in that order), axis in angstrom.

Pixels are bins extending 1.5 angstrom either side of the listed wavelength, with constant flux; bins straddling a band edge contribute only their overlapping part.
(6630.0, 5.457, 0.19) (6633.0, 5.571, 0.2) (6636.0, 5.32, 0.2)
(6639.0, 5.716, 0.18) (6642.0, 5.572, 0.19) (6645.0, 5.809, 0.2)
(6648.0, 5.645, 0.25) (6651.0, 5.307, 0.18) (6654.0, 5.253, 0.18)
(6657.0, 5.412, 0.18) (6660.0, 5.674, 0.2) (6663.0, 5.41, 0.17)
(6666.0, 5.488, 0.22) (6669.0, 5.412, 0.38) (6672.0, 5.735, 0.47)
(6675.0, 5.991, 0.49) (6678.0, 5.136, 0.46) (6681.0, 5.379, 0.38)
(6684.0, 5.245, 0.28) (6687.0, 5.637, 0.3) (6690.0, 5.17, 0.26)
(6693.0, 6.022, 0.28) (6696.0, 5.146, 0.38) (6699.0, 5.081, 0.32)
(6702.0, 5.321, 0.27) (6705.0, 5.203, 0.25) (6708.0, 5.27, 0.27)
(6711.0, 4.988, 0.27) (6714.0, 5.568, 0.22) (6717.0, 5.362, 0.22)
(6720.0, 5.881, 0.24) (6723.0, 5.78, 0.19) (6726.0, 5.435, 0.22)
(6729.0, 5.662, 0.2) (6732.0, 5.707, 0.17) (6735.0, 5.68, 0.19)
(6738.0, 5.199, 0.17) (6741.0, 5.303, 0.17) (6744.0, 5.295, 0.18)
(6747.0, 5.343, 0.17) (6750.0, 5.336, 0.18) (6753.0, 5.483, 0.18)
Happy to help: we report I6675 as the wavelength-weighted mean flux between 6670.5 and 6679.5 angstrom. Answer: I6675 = 5.62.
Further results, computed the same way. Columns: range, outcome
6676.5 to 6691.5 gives 5.31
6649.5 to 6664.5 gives 5.41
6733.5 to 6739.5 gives 5.44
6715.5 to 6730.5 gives 5.62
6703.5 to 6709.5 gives 5.24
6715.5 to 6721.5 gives 5.62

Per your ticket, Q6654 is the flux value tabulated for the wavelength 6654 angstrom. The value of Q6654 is 5.253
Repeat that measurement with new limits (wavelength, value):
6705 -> 5.203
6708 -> 5.27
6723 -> 5.78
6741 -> 5.303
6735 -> 5.68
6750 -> 5.336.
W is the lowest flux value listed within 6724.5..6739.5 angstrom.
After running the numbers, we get 5.199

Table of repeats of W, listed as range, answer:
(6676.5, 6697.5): 5.136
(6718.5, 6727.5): 5.435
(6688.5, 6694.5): 5.17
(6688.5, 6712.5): 4.988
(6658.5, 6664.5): 5.41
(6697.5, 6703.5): 5.081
